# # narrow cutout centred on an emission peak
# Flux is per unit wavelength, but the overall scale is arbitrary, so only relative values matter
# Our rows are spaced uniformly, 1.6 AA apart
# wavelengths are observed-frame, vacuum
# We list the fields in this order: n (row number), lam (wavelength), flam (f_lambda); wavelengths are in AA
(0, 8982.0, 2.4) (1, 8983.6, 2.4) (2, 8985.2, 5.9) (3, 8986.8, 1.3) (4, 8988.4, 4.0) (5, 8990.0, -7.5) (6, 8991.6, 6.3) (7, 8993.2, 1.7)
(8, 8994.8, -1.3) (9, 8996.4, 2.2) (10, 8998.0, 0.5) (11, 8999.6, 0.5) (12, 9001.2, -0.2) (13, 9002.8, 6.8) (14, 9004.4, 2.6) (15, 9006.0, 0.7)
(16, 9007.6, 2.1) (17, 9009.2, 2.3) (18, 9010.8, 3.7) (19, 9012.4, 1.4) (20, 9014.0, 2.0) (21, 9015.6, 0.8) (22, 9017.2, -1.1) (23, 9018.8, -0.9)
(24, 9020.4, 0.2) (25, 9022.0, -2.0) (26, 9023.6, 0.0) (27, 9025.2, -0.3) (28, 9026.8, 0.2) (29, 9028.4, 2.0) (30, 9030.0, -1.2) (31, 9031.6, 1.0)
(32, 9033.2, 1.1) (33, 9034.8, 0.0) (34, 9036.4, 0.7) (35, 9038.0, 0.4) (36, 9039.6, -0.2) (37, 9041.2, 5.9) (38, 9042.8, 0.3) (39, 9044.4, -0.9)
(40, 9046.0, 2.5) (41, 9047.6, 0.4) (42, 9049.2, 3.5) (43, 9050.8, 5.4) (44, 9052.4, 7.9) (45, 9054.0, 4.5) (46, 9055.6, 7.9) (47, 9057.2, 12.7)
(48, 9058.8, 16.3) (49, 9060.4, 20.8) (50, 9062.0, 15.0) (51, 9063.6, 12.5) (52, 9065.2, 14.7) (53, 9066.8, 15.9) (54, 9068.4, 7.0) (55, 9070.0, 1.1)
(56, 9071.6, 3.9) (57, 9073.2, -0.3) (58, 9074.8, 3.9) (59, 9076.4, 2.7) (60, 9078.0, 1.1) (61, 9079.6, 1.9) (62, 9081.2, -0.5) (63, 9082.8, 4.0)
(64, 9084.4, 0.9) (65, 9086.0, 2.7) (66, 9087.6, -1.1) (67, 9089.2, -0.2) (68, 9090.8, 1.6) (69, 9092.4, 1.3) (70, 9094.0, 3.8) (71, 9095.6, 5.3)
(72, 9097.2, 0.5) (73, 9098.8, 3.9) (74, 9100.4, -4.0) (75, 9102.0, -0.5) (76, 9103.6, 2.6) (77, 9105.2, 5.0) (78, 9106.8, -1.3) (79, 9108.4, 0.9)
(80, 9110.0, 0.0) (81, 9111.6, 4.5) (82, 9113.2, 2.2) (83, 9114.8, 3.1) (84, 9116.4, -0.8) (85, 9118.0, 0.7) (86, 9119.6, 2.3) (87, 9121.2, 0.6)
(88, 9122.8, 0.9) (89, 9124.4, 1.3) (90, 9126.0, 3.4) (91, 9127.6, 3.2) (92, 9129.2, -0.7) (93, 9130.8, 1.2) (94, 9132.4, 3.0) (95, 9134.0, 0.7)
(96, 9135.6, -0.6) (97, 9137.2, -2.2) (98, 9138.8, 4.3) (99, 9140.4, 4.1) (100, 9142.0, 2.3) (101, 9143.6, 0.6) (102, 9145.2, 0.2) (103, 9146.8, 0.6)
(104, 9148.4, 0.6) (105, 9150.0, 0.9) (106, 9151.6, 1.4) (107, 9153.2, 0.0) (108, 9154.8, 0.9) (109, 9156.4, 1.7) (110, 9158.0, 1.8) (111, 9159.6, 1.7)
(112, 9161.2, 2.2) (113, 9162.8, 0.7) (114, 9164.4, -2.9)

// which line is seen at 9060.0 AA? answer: [O II] 3727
